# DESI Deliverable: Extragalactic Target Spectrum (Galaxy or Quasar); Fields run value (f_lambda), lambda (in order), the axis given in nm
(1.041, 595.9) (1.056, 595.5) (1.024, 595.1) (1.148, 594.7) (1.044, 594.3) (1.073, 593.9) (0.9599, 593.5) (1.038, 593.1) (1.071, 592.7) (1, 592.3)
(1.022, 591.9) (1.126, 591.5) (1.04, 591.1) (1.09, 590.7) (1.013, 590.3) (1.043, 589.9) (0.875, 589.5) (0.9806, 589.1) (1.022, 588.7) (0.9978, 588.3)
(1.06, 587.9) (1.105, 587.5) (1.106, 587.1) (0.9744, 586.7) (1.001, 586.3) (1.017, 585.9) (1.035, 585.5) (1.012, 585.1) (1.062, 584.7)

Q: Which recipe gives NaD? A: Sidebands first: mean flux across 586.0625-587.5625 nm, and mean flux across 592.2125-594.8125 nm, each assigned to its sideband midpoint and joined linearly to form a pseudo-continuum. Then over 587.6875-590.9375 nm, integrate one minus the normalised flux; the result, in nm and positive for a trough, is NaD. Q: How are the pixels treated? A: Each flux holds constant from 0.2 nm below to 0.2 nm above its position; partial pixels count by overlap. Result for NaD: 0.10 nm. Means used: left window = 1.04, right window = 1.05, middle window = 1.01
